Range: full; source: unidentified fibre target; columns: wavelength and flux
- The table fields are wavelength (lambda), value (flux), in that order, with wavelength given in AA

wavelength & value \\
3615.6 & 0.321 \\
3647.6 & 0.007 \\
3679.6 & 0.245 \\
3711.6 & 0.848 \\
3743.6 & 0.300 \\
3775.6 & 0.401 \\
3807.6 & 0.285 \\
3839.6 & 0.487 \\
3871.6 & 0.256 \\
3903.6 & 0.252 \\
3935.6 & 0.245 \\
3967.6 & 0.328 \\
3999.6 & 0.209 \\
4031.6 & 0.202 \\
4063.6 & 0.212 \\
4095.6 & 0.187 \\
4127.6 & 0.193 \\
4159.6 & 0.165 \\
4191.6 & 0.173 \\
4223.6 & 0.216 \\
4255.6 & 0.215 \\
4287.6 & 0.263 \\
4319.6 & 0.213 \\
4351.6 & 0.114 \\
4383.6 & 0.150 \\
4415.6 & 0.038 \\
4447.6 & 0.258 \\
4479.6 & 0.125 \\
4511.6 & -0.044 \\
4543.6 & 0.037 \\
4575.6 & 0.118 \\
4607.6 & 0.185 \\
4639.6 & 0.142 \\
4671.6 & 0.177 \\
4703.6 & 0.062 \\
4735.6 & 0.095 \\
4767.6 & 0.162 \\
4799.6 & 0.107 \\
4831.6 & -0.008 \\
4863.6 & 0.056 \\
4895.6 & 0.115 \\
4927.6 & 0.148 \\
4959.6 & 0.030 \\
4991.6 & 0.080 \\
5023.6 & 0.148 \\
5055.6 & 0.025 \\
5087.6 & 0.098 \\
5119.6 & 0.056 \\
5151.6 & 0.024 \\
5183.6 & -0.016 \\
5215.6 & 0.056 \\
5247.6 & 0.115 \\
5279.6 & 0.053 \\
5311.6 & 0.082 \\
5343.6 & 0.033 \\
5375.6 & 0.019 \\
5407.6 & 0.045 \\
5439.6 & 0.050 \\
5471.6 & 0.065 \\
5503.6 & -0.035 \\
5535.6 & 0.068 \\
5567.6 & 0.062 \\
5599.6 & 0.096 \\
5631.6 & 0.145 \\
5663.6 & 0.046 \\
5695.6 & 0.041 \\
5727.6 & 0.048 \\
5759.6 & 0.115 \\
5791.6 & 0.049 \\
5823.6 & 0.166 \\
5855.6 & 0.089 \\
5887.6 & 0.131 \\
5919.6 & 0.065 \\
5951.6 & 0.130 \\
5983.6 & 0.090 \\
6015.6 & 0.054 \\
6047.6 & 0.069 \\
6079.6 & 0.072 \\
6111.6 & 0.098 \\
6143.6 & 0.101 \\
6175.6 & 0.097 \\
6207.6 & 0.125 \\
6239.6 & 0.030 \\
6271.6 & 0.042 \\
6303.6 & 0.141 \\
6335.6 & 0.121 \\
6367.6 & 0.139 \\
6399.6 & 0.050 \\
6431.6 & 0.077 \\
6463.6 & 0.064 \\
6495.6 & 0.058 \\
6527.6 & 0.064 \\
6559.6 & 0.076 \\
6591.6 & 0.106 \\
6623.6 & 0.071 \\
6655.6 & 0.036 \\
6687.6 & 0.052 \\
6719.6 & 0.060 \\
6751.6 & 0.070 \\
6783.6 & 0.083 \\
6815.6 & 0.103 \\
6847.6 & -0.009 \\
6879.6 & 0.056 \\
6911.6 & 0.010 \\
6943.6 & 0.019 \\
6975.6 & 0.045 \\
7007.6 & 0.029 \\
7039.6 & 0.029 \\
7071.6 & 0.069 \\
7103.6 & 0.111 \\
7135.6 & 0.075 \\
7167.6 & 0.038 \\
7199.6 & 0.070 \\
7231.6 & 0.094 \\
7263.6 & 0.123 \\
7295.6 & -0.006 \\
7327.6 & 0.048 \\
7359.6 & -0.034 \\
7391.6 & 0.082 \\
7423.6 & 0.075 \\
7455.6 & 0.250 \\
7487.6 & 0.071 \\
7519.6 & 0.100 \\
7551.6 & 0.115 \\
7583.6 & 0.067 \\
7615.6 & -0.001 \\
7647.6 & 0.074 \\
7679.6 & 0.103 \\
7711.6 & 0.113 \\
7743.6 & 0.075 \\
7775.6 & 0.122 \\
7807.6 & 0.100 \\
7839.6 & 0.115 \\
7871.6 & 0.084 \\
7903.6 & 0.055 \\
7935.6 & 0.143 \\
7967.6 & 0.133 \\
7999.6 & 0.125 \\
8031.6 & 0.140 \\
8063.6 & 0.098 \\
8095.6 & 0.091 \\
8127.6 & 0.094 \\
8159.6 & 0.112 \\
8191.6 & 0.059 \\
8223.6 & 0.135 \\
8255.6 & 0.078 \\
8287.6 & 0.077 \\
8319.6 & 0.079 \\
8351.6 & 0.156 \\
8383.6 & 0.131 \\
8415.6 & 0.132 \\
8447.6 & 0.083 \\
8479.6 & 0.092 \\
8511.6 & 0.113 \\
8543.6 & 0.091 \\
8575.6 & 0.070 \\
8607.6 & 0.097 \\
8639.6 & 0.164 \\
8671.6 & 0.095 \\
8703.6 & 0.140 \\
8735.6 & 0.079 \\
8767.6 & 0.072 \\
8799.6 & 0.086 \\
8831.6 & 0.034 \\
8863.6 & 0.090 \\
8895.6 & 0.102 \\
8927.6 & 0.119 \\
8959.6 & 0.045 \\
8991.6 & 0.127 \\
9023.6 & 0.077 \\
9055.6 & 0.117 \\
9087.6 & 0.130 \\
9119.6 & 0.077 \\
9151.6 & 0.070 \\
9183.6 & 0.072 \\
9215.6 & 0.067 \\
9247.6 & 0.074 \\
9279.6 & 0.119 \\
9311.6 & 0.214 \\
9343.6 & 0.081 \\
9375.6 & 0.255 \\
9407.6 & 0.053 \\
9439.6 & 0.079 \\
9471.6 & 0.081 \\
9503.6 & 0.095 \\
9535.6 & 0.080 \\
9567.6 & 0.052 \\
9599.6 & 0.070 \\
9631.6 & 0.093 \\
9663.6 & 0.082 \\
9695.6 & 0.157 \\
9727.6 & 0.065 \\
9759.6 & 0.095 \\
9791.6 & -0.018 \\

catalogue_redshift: 0.996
